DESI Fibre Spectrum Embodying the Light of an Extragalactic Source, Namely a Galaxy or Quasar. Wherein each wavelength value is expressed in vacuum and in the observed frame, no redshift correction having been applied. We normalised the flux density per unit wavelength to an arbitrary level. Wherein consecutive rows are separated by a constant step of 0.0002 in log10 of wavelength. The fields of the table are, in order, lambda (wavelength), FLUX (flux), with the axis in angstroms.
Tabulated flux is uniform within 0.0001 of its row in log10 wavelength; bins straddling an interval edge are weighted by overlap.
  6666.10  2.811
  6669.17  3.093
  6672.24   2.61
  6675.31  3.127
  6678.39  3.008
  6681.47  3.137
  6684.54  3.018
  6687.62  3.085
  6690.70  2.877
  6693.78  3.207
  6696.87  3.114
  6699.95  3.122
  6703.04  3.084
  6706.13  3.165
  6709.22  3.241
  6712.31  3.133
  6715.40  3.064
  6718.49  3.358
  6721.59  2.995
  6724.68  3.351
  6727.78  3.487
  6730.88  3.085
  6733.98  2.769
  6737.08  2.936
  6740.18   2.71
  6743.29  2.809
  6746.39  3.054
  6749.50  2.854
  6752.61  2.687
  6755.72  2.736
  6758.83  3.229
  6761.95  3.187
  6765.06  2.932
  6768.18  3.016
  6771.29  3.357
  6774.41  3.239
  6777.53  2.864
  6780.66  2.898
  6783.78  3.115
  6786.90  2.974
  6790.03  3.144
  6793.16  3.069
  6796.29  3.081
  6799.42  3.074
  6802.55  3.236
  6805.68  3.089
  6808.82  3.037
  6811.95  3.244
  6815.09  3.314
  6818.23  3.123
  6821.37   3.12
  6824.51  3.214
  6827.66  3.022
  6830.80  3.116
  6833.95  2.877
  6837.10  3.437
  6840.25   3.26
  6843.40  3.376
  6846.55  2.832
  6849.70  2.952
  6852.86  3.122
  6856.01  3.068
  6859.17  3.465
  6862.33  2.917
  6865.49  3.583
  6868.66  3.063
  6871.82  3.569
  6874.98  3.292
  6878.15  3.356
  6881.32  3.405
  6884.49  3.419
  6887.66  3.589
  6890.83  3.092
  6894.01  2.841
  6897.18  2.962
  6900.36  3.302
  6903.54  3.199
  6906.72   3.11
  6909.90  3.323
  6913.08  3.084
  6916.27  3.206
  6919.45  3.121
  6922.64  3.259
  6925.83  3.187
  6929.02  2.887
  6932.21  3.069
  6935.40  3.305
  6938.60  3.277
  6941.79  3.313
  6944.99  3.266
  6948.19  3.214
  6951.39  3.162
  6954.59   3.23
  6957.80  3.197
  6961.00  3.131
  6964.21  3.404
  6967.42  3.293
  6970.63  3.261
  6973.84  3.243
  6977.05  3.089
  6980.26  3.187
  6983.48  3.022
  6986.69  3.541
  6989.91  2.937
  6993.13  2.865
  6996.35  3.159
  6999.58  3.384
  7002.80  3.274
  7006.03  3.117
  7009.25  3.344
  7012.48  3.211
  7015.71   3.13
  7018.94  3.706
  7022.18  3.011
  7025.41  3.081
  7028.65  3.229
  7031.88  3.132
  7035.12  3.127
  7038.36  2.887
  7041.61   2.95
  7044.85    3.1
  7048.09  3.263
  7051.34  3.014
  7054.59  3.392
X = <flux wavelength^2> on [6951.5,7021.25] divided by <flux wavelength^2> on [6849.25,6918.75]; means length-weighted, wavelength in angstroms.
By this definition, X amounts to 1.0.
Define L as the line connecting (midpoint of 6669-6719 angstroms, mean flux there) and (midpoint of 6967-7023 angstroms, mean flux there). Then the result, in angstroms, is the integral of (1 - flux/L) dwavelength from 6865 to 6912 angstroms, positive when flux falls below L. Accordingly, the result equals -1.5 angstroms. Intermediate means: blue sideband 3.08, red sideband 3.21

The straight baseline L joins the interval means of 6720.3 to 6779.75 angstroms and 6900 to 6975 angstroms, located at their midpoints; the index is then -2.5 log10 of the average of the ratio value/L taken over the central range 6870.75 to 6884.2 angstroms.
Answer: -0.08 mag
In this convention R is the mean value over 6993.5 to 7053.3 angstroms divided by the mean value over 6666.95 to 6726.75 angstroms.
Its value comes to 1.02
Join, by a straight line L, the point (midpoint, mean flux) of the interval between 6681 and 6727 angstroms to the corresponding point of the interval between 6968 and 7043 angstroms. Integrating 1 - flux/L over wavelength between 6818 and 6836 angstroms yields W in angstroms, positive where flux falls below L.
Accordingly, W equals 0.38 angstroms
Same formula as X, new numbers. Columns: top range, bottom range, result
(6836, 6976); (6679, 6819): 1.10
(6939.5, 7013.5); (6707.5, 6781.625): 1.13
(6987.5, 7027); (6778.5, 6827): 1.09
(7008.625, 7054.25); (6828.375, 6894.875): 1.03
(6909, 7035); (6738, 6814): 1.12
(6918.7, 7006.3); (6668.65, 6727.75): 1.11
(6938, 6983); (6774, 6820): 1.09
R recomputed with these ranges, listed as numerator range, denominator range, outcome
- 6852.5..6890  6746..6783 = 1.11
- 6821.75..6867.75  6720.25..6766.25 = 1.06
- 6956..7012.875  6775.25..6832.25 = 1.03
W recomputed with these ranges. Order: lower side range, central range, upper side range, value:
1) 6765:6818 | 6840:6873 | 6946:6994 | -0.6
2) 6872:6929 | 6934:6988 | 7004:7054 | -0.8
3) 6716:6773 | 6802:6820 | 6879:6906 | -0.3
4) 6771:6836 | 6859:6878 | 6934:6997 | -1.0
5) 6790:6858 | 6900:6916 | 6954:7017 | -0.2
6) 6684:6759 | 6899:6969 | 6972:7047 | -1.7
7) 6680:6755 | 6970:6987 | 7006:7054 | -0.3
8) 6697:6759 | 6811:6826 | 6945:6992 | -0.5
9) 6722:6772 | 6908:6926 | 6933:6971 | 0.1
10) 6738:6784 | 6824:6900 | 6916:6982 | -2.6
